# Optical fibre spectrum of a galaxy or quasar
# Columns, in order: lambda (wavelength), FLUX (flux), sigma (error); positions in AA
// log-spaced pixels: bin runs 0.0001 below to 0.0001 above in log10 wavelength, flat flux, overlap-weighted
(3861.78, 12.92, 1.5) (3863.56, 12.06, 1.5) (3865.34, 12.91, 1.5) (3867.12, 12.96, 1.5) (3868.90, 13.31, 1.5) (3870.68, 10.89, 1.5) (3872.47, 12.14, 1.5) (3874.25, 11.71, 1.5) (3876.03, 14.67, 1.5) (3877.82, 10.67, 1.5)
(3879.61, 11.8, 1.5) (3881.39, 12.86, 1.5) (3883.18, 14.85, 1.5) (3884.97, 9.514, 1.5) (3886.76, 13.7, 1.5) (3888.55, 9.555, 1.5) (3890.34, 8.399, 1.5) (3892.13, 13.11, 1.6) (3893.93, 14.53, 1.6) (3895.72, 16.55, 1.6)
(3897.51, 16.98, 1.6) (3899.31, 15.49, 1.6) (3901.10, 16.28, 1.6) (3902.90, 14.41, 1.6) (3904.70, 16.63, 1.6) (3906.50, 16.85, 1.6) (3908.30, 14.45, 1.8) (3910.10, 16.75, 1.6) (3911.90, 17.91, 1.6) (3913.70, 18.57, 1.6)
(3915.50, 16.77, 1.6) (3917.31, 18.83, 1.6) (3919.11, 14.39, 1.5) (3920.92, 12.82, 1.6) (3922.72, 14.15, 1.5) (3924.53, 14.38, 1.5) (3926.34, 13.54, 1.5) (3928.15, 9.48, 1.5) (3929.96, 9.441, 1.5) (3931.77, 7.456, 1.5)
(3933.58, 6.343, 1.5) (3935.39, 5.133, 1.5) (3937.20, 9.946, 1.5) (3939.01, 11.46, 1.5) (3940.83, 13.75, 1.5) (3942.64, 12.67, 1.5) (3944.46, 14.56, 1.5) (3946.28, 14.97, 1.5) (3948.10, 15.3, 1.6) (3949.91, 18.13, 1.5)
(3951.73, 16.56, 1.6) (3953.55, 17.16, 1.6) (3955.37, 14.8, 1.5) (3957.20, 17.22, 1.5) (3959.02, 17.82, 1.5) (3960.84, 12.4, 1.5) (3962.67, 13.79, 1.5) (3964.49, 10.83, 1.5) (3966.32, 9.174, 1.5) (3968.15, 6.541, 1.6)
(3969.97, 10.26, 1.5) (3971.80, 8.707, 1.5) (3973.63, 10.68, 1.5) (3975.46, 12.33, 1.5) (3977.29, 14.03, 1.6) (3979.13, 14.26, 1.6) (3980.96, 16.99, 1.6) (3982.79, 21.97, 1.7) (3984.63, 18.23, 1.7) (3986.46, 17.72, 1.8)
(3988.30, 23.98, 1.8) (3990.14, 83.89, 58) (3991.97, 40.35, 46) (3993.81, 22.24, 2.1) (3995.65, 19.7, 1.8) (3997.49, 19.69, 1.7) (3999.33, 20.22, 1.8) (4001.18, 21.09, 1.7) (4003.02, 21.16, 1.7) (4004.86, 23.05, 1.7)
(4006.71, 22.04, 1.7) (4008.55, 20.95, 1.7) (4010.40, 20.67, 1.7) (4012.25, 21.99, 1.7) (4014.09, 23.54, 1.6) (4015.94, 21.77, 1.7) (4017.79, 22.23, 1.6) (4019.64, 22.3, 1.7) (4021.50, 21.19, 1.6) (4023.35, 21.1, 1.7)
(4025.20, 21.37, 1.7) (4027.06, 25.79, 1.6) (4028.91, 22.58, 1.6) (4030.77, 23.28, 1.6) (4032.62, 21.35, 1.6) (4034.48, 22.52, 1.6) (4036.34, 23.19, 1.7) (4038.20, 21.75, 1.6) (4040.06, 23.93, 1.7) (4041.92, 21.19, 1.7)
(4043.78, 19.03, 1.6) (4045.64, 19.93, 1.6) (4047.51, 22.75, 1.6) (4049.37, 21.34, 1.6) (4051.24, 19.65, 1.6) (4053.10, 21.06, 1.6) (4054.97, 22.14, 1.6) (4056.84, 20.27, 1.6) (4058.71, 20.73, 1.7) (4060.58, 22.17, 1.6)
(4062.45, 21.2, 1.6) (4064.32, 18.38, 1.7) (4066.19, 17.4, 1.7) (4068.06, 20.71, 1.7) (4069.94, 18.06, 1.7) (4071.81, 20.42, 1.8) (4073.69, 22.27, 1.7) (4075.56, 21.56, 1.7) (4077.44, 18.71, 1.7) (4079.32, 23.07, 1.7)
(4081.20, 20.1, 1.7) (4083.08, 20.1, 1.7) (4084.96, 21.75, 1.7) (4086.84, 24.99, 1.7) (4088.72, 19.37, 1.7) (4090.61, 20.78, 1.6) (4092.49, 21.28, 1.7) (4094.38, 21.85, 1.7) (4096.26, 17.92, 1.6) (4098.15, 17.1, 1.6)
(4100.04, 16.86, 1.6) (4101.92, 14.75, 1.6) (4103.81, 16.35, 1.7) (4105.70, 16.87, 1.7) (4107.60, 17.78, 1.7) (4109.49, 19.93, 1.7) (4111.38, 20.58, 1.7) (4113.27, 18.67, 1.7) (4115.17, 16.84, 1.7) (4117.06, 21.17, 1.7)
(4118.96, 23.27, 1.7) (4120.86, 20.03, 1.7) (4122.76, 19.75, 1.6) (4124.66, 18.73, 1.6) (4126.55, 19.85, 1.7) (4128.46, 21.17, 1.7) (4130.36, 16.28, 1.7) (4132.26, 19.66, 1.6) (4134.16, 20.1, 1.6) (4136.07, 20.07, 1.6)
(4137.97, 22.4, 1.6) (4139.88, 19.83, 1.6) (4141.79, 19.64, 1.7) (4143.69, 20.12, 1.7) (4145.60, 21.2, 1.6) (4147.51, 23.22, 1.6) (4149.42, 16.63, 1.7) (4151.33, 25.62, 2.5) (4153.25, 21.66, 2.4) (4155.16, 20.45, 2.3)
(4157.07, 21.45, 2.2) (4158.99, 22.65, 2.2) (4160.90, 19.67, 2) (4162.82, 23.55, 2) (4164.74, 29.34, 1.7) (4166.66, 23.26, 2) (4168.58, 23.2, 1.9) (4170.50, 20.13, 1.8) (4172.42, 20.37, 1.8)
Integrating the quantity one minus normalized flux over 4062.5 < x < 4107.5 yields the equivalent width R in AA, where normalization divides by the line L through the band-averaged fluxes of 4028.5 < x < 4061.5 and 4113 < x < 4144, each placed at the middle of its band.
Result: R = 2.6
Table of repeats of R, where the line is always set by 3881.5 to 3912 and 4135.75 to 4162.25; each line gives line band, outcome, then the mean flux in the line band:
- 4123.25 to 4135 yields 0.7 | 19.3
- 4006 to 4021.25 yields -3.9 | 21.9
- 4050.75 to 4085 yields -2.8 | 20.5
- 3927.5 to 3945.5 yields 6.3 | 10.1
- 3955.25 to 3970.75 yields 3.5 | 12.4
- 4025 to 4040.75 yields -4.3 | 22.9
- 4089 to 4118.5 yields 1.8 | 18.7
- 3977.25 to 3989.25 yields -1.4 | 18.6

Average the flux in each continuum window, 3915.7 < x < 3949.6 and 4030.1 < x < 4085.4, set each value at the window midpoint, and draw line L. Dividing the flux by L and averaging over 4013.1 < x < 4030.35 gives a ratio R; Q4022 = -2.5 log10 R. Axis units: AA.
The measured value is -0.21 mag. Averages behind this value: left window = 12.3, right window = 21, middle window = 22.5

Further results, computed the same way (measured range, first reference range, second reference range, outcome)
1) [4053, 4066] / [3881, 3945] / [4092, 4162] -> -0.163 mag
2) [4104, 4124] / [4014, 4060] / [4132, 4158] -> 0.097 mag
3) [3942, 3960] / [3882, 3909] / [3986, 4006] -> 0.356 mag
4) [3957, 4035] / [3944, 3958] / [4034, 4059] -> -0.102 mag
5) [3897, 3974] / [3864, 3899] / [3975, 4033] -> 0.244 mag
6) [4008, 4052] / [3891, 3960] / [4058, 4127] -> -0.230 mag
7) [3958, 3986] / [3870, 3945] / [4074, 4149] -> 0.154 mag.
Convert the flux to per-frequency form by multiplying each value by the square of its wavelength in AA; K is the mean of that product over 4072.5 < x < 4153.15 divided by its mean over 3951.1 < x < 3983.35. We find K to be 1.59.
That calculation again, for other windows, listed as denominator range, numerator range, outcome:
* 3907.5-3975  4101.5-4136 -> 1.59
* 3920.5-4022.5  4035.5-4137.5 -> 1.21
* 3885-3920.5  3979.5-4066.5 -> 1.61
